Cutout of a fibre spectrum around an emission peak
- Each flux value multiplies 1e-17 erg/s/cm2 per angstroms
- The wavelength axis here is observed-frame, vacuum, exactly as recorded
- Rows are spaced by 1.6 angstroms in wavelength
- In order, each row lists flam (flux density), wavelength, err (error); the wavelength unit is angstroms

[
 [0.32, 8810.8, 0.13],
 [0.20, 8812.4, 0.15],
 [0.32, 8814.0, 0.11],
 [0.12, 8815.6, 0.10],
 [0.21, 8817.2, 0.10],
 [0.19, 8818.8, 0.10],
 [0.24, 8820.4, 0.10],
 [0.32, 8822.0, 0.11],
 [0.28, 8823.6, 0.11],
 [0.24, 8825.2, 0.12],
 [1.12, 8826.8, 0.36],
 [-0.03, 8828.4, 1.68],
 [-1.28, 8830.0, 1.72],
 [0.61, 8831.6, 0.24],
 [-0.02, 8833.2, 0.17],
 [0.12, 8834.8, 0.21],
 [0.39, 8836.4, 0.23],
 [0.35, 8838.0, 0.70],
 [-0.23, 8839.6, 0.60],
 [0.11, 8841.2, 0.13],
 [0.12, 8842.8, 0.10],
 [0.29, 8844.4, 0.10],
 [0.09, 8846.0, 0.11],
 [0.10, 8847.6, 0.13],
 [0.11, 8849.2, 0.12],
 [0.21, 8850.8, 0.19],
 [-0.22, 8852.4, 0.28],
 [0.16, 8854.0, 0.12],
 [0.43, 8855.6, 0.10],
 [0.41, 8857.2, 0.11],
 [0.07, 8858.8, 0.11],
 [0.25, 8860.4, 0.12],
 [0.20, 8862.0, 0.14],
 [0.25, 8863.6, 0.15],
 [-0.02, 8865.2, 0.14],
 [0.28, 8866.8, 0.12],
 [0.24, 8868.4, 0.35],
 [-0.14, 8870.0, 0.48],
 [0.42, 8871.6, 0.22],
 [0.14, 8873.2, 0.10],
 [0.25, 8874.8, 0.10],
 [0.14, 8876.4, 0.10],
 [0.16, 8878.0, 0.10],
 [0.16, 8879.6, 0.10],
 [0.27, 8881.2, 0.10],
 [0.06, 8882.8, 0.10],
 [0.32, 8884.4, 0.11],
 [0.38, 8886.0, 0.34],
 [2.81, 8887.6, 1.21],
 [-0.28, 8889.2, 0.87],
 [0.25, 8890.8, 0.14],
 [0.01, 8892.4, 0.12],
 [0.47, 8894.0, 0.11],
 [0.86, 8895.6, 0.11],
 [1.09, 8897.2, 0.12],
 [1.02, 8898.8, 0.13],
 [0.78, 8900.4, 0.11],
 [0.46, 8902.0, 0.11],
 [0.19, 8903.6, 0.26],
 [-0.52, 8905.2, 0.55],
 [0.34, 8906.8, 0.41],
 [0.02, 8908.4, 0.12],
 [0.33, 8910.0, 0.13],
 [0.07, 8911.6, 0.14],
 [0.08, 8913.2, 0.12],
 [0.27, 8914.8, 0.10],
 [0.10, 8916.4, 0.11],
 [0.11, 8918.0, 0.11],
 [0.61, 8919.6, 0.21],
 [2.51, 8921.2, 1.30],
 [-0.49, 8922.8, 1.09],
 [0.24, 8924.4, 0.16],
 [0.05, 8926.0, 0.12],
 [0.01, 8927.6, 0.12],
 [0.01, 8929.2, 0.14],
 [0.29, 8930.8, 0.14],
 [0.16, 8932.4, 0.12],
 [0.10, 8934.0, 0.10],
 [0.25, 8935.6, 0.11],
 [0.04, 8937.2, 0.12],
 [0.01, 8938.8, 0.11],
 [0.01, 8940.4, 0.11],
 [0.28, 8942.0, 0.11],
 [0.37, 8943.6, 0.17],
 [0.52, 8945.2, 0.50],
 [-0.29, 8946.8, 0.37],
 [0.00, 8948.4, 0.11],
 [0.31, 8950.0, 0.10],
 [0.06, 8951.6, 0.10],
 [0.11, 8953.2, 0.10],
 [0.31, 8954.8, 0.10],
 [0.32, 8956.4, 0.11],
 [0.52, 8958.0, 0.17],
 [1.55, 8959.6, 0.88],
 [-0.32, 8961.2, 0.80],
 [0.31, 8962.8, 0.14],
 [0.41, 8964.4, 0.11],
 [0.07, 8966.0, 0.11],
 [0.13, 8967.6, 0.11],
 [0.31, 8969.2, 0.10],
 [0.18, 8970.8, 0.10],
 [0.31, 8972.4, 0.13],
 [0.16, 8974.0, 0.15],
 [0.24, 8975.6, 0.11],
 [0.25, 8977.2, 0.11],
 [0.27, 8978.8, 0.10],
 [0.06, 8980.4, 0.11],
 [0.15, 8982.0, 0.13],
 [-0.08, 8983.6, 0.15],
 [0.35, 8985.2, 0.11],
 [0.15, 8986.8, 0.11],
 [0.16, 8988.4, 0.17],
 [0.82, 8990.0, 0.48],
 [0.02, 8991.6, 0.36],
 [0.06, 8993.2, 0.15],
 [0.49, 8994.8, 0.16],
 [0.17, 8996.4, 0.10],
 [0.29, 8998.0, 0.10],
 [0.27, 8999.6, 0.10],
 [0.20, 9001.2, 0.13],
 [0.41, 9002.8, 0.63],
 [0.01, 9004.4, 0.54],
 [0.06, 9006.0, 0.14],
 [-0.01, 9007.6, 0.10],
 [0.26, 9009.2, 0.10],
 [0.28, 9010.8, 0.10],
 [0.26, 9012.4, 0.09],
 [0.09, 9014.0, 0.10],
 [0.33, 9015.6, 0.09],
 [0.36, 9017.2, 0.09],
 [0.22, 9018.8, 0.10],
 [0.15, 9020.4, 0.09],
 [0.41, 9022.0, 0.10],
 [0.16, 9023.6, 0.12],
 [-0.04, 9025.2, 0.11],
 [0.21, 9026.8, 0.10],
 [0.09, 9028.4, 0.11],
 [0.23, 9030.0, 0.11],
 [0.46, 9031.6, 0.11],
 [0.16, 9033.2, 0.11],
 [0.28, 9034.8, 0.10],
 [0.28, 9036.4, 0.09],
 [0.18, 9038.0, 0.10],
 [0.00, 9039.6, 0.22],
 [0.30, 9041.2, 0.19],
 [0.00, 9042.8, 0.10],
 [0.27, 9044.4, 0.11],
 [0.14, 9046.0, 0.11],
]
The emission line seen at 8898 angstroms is H-beta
